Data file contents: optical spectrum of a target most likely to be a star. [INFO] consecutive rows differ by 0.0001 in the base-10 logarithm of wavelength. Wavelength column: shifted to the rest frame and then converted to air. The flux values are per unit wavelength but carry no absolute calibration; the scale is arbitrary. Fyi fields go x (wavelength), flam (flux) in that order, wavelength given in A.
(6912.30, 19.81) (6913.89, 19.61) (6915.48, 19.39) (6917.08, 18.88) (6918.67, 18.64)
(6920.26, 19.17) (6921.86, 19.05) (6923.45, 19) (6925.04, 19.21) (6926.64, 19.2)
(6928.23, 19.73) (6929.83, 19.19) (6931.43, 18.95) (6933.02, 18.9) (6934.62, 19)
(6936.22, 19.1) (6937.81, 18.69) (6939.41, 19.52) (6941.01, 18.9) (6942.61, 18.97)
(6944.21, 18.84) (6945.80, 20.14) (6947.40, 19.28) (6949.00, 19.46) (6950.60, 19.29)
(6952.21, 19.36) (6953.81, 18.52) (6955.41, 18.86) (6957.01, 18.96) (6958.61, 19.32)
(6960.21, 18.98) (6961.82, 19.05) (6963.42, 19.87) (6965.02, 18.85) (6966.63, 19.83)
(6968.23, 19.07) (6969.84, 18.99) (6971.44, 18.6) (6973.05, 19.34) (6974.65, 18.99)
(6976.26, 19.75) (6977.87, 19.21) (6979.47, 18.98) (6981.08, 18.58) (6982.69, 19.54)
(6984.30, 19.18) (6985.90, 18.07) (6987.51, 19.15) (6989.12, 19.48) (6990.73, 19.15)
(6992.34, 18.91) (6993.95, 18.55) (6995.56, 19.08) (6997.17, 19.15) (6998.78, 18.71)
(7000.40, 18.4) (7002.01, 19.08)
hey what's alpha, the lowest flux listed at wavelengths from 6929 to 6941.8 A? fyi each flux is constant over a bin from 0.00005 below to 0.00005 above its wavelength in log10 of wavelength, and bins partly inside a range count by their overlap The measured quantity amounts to 18.69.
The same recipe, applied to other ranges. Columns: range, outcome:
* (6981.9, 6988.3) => 18.07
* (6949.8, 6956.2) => 18.52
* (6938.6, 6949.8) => 18.84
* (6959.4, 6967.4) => 18.85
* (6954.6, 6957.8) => 18.86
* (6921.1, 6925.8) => 19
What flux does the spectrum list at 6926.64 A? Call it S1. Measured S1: 19.2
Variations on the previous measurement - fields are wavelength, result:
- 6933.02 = 18.9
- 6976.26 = 19.75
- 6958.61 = 19.32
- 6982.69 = 19.54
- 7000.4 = 18.4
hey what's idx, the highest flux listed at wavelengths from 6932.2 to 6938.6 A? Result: 19.1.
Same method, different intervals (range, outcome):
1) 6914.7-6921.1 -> 19.39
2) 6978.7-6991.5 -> 19.54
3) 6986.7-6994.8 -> 19.48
